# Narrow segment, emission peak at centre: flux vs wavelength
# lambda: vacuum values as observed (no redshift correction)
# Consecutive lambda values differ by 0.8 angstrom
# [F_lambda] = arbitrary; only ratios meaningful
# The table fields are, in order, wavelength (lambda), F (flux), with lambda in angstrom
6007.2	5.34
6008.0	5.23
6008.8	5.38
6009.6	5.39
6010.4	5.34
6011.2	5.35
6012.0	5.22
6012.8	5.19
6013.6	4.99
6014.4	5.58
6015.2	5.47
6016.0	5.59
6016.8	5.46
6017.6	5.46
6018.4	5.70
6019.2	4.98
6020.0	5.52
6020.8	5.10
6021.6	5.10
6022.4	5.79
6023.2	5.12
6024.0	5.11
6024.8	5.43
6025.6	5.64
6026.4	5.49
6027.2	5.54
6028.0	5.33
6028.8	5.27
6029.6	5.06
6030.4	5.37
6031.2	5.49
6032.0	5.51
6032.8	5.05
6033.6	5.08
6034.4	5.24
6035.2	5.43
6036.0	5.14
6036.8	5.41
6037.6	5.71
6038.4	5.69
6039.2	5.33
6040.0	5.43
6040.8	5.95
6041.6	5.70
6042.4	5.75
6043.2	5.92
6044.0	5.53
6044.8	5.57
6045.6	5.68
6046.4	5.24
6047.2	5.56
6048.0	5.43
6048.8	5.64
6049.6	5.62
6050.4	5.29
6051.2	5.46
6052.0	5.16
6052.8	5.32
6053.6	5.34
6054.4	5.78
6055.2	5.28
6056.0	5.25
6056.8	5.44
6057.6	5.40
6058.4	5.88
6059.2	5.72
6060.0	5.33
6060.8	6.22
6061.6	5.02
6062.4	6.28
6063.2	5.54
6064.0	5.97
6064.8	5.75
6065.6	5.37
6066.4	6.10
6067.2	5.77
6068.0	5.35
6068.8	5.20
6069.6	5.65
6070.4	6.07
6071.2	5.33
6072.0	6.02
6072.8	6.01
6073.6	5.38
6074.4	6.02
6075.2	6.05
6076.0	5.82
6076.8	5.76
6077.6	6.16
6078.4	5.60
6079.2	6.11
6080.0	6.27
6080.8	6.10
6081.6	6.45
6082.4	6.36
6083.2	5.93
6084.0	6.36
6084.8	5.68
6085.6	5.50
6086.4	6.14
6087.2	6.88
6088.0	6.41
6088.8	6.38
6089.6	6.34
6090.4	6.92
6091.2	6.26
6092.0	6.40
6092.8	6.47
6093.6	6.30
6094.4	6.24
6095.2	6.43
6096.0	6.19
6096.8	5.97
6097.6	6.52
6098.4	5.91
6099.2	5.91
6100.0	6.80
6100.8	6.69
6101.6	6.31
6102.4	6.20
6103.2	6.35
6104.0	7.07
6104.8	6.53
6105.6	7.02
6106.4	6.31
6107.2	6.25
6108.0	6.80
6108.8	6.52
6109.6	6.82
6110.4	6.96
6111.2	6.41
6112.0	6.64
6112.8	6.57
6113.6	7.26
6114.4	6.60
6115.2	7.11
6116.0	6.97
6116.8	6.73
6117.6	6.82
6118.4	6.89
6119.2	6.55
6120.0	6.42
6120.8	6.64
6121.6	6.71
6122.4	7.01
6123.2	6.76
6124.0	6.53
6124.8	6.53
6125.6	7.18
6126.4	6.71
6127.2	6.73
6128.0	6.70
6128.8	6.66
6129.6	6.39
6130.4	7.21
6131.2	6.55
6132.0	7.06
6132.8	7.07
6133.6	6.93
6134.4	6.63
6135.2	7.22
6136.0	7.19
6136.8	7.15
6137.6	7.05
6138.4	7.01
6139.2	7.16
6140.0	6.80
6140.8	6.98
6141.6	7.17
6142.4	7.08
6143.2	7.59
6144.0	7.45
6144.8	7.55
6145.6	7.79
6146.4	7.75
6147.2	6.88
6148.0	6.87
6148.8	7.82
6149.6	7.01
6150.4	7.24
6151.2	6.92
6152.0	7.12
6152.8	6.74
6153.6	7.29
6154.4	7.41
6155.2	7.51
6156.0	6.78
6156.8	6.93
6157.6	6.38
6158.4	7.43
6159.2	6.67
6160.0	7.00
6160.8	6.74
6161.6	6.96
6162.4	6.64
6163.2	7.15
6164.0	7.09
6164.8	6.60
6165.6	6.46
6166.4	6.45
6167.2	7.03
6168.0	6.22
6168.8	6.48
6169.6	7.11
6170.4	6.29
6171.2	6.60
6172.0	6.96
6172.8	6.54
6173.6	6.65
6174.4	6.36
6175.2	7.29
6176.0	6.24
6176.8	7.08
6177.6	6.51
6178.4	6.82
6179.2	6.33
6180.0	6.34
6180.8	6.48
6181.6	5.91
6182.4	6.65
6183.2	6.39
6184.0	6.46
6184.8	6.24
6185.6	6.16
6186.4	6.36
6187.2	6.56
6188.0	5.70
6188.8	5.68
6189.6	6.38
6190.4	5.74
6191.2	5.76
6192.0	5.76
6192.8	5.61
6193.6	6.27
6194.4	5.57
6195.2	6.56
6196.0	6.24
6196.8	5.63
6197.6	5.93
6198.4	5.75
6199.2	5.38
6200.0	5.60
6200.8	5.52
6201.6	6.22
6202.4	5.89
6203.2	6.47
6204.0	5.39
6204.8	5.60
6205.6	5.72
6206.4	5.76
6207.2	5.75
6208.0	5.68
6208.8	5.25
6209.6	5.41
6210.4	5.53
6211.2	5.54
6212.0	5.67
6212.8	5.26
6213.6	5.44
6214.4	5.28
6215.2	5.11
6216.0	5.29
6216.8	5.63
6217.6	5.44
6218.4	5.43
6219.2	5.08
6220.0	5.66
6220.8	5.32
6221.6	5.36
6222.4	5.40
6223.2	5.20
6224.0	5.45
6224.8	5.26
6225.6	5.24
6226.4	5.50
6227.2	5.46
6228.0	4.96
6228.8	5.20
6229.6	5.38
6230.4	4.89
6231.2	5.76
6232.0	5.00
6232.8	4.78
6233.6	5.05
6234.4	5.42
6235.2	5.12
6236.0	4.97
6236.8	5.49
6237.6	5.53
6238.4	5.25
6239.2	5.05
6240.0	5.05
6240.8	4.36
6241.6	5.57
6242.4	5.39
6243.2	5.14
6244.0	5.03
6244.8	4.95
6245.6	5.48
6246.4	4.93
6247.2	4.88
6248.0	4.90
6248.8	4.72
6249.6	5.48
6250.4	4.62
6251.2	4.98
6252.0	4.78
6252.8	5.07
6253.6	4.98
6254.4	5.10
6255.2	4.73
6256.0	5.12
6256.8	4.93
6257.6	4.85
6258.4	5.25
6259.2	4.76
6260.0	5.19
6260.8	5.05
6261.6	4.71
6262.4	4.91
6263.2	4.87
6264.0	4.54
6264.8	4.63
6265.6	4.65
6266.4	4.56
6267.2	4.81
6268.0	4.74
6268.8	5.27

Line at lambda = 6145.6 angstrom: C III]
